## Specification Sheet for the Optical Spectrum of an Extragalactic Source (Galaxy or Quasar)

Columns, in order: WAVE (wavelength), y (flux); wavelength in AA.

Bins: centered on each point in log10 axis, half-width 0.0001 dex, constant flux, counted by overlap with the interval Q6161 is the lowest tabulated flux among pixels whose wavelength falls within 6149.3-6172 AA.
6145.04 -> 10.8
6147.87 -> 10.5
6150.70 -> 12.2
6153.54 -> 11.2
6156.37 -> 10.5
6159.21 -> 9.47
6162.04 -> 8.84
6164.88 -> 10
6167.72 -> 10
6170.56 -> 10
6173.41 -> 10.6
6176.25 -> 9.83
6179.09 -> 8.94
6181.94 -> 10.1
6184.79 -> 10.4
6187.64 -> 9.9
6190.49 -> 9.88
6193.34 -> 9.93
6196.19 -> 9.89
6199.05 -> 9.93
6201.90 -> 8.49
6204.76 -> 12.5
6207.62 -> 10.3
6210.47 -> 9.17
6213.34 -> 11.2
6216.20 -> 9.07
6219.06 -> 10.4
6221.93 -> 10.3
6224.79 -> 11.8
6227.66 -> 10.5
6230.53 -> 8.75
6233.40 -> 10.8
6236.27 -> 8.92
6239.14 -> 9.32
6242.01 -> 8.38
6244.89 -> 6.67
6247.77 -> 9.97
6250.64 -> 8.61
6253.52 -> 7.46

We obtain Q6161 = 8.84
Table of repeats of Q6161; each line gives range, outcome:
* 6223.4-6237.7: 8.75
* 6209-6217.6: 9.07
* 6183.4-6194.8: 9.88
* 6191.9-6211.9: 8.49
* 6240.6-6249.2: 6.67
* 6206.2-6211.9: 9.17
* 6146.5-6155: 10.5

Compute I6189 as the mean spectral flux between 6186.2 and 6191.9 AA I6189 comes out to 9.89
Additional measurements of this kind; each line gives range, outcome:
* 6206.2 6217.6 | 9.94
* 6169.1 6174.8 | 10.3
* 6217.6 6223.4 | 10.4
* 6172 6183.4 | 9.87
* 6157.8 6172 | 9.66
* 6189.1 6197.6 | 9.91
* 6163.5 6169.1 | 10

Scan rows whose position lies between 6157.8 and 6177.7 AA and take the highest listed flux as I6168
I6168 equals 10.6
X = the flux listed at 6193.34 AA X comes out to 9.93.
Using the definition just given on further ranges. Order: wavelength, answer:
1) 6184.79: 10.4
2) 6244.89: 6.67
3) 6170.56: 10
